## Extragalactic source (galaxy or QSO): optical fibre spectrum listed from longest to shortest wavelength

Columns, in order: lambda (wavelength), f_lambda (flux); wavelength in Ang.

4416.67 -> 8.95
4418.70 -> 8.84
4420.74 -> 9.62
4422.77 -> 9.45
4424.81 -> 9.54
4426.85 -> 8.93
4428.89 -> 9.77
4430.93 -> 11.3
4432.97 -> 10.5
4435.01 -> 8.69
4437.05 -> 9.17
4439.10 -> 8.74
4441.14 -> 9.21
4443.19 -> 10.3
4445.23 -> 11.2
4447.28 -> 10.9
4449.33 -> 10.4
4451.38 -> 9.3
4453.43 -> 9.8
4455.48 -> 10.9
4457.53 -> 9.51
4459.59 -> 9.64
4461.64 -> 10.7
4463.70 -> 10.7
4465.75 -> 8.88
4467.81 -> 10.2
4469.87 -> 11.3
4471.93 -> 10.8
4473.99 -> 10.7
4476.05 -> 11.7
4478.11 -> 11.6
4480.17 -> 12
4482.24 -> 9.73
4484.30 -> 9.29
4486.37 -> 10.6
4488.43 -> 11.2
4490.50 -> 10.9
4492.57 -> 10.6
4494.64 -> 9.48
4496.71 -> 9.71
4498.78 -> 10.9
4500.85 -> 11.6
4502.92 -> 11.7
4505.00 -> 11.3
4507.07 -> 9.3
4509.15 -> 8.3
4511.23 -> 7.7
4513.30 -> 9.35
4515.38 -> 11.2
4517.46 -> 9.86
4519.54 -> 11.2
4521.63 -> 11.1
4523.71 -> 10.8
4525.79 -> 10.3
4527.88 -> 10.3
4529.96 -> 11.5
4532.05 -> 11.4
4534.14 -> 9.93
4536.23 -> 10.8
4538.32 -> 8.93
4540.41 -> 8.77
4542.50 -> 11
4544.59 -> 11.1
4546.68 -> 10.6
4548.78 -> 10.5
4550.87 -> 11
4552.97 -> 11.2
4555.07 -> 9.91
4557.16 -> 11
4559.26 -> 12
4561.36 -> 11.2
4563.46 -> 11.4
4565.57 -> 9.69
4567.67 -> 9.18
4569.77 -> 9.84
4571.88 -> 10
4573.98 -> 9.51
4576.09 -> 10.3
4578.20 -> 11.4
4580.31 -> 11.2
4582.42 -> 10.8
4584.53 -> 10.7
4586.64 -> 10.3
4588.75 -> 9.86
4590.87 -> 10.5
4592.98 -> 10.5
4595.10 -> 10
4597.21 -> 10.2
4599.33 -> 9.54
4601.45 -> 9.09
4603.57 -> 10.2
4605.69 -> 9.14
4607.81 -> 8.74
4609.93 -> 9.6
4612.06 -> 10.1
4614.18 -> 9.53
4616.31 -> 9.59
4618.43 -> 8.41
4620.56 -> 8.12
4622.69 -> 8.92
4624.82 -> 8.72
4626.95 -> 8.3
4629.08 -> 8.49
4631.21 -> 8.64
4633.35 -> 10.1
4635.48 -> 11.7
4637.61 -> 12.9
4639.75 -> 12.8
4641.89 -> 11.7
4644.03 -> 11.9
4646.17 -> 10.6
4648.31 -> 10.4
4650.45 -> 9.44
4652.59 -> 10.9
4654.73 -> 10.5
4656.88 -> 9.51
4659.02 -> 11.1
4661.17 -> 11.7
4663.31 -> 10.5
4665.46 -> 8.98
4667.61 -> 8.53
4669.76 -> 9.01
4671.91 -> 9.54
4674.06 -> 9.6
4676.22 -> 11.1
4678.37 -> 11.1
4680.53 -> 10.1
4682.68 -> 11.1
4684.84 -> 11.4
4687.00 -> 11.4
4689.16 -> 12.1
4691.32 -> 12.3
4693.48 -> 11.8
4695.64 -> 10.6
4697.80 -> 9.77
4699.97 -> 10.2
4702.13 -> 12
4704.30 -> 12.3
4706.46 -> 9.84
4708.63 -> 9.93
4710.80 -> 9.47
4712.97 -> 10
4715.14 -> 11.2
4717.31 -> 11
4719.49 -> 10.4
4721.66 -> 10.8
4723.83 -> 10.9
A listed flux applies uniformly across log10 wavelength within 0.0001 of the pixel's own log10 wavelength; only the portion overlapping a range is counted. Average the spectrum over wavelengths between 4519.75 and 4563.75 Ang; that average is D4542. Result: 10.7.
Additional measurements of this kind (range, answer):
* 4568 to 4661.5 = 10.1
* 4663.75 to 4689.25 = 10.3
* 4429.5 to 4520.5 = 10.3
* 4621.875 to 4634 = 8.82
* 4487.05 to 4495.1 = 10.6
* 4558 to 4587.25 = 10.5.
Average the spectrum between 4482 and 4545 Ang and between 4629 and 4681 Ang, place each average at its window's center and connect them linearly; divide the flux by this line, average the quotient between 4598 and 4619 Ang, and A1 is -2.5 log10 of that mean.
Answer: 0.11 mag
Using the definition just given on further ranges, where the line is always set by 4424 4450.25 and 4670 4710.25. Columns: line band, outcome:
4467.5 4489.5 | -0.083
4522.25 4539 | -0.031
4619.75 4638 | 0.127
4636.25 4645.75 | -0.145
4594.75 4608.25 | 0.101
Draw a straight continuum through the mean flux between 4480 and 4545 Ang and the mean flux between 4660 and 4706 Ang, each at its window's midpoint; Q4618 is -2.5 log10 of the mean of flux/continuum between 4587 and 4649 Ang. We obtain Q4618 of 0.07 mag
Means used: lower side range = 10.3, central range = 9.94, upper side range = 10.7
